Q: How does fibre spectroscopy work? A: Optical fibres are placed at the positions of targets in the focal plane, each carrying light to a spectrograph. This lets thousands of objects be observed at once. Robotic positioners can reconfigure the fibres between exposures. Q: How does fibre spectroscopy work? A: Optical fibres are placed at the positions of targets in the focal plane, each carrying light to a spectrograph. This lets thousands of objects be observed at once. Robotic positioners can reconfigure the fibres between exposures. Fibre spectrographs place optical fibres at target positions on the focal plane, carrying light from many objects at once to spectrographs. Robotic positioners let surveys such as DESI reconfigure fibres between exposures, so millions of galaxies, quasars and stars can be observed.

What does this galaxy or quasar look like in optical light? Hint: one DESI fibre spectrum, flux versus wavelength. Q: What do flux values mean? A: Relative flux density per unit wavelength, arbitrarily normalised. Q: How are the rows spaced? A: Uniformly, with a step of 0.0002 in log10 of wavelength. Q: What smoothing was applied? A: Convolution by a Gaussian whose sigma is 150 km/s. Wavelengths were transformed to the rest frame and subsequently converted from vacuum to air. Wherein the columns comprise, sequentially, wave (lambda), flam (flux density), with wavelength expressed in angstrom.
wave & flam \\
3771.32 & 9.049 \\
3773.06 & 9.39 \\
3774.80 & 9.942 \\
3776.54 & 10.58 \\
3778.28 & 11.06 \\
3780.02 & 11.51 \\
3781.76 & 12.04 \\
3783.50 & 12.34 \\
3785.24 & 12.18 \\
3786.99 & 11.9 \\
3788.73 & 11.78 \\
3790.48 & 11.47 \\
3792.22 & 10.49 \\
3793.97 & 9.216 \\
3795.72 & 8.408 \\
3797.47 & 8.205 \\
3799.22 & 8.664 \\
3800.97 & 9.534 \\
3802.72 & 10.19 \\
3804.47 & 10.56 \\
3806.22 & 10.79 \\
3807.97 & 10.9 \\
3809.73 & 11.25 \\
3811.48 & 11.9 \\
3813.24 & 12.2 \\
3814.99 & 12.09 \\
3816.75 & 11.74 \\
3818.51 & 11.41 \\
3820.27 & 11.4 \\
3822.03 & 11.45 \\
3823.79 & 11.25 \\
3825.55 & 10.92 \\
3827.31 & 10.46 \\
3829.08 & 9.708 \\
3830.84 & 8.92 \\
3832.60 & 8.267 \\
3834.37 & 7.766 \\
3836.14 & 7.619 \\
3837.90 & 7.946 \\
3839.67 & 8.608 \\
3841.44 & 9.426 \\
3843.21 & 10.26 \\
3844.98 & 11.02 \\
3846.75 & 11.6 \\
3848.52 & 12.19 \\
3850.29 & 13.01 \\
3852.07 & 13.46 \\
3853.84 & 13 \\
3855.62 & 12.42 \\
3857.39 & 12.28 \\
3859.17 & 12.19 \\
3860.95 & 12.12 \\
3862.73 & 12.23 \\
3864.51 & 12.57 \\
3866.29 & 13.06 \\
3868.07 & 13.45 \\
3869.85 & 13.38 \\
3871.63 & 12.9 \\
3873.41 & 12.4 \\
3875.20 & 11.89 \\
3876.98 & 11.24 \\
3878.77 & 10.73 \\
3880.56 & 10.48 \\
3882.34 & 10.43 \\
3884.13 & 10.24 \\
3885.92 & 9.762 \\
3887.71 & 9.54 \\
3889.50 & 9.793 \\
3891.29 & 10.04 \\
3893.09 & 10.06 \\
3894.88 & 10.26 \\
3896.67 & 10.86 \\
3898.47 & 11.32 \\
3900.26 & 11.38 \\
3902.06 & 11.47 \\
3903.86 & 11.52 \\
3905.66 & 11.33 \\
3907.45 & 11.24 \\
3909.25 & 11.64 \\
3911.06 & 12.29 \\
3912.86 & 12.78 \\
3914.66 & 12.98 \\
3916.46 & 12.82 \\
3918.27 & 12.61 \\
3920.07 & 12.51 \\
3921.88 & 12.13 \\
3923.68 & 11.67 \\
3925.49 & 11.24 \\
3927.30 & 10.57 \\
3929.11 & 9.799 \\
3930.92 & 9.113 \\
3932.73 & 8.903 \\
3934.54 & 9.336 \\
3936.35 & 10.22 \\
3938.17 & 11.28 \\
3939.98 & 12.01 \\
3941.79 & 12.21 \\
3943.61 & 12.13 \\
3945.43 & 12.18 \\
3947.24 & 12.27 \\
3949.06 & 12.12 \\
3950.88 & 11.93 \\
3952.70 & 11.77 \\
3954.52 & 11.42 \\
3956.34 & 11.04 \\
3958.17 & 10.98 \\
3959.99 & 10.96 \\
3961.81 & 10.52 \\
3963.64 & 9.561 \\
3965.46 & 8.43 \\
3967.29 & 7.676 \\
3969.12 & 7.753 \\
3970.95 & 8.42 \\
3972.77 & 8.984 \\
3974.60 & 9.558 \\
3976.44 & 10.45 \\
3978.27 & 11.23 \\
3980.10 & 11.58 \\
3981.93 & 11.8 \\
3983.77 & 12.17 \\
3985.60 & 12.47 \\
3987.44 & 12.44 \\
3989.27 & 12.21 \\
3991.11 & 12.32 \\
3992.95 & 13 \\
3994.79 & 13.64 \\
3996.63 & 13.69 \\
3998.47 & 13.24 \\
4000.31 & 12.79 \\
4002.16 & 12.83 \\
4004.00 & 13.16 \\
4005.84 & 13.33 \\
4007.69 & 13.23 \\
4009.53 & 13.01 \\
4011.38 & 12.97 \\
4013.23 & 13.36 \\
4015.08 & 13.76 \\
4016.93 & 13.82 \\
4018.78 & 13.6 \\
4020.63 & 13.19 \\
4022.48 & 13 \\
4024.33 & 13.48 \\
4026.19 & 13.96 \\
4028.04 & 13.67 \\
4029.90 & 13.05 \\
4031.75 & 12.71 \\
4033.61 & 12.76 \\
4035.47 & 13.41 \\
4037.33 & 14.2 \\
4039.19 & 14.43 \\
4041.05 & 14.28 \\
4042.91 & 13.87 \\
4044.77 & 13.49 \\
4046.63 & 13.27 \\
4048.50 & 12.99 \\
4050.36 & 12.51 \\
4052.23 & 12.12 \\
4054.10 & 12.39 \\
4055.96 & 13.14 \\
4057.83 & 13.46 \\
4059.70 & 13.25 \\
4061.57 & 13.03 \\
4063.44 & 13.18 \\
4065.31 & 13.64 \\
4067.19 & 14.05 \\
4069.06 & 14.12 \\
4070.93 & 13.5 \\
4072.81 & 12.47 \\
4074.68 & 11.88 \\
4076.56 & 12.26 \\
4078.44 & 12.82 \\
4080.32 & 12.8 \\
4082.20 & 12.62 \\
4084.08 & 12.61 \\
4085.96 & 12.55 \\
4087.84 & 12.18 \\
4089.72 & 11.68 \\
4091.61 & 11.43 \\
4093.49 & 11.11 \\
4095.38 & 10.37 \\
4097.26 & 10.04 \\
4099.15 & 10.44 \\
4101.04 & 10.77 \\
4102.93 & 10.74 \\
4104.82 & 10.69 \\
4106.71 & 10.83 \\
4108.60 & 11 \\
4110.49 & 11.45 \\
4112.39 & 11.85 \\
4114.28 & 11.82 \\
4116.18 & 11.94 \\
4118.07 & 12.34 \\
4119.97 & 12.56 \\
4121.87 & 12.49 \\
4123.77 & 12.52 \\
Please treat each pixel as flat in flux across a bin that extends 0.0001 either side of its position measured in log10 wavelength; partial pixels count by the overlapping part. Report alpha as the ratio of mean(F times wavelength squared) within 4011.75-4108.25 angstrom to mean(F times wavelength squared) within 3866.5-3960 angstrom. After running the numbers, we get 1.21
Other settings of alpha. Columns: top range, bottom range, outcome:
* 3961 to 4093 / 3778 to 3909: 1.25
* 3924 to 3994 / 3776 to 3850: 1.11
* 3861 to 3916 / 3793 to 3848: 1.17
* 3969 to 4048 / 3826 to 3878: 1.23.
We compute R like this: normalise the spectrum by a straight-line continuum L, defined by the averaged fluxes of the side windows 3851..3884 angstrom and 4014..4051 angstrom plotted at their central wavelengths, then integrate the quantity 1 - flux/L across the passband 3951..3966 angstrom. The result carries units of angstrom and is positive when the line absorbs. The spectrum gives 2.5 angstrom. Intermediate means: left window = 12.2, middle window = 10.7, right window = 13.5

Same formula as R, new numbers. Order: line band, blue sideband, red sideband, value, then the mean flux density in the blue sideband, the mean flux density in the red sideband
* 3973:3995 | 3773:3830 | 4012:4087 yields 1.5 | 10.8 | 13.2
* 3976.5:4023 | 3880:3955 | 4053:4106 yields -4.4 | 11.2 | 12.2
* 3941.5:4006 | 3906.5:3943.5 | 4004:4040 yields 5.1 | 11.4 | 13.4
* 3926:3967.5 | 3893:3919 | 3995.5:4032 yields 5.1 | 11.7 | 13.3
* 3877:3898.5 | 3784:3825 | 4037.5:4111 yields 2.0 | 10.8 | 12.4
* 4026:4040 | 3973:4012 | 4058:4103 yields -1.3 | 12.4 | 12.3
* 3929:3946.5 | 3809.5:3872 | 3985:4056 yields 2.2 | 11.3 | 13.2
